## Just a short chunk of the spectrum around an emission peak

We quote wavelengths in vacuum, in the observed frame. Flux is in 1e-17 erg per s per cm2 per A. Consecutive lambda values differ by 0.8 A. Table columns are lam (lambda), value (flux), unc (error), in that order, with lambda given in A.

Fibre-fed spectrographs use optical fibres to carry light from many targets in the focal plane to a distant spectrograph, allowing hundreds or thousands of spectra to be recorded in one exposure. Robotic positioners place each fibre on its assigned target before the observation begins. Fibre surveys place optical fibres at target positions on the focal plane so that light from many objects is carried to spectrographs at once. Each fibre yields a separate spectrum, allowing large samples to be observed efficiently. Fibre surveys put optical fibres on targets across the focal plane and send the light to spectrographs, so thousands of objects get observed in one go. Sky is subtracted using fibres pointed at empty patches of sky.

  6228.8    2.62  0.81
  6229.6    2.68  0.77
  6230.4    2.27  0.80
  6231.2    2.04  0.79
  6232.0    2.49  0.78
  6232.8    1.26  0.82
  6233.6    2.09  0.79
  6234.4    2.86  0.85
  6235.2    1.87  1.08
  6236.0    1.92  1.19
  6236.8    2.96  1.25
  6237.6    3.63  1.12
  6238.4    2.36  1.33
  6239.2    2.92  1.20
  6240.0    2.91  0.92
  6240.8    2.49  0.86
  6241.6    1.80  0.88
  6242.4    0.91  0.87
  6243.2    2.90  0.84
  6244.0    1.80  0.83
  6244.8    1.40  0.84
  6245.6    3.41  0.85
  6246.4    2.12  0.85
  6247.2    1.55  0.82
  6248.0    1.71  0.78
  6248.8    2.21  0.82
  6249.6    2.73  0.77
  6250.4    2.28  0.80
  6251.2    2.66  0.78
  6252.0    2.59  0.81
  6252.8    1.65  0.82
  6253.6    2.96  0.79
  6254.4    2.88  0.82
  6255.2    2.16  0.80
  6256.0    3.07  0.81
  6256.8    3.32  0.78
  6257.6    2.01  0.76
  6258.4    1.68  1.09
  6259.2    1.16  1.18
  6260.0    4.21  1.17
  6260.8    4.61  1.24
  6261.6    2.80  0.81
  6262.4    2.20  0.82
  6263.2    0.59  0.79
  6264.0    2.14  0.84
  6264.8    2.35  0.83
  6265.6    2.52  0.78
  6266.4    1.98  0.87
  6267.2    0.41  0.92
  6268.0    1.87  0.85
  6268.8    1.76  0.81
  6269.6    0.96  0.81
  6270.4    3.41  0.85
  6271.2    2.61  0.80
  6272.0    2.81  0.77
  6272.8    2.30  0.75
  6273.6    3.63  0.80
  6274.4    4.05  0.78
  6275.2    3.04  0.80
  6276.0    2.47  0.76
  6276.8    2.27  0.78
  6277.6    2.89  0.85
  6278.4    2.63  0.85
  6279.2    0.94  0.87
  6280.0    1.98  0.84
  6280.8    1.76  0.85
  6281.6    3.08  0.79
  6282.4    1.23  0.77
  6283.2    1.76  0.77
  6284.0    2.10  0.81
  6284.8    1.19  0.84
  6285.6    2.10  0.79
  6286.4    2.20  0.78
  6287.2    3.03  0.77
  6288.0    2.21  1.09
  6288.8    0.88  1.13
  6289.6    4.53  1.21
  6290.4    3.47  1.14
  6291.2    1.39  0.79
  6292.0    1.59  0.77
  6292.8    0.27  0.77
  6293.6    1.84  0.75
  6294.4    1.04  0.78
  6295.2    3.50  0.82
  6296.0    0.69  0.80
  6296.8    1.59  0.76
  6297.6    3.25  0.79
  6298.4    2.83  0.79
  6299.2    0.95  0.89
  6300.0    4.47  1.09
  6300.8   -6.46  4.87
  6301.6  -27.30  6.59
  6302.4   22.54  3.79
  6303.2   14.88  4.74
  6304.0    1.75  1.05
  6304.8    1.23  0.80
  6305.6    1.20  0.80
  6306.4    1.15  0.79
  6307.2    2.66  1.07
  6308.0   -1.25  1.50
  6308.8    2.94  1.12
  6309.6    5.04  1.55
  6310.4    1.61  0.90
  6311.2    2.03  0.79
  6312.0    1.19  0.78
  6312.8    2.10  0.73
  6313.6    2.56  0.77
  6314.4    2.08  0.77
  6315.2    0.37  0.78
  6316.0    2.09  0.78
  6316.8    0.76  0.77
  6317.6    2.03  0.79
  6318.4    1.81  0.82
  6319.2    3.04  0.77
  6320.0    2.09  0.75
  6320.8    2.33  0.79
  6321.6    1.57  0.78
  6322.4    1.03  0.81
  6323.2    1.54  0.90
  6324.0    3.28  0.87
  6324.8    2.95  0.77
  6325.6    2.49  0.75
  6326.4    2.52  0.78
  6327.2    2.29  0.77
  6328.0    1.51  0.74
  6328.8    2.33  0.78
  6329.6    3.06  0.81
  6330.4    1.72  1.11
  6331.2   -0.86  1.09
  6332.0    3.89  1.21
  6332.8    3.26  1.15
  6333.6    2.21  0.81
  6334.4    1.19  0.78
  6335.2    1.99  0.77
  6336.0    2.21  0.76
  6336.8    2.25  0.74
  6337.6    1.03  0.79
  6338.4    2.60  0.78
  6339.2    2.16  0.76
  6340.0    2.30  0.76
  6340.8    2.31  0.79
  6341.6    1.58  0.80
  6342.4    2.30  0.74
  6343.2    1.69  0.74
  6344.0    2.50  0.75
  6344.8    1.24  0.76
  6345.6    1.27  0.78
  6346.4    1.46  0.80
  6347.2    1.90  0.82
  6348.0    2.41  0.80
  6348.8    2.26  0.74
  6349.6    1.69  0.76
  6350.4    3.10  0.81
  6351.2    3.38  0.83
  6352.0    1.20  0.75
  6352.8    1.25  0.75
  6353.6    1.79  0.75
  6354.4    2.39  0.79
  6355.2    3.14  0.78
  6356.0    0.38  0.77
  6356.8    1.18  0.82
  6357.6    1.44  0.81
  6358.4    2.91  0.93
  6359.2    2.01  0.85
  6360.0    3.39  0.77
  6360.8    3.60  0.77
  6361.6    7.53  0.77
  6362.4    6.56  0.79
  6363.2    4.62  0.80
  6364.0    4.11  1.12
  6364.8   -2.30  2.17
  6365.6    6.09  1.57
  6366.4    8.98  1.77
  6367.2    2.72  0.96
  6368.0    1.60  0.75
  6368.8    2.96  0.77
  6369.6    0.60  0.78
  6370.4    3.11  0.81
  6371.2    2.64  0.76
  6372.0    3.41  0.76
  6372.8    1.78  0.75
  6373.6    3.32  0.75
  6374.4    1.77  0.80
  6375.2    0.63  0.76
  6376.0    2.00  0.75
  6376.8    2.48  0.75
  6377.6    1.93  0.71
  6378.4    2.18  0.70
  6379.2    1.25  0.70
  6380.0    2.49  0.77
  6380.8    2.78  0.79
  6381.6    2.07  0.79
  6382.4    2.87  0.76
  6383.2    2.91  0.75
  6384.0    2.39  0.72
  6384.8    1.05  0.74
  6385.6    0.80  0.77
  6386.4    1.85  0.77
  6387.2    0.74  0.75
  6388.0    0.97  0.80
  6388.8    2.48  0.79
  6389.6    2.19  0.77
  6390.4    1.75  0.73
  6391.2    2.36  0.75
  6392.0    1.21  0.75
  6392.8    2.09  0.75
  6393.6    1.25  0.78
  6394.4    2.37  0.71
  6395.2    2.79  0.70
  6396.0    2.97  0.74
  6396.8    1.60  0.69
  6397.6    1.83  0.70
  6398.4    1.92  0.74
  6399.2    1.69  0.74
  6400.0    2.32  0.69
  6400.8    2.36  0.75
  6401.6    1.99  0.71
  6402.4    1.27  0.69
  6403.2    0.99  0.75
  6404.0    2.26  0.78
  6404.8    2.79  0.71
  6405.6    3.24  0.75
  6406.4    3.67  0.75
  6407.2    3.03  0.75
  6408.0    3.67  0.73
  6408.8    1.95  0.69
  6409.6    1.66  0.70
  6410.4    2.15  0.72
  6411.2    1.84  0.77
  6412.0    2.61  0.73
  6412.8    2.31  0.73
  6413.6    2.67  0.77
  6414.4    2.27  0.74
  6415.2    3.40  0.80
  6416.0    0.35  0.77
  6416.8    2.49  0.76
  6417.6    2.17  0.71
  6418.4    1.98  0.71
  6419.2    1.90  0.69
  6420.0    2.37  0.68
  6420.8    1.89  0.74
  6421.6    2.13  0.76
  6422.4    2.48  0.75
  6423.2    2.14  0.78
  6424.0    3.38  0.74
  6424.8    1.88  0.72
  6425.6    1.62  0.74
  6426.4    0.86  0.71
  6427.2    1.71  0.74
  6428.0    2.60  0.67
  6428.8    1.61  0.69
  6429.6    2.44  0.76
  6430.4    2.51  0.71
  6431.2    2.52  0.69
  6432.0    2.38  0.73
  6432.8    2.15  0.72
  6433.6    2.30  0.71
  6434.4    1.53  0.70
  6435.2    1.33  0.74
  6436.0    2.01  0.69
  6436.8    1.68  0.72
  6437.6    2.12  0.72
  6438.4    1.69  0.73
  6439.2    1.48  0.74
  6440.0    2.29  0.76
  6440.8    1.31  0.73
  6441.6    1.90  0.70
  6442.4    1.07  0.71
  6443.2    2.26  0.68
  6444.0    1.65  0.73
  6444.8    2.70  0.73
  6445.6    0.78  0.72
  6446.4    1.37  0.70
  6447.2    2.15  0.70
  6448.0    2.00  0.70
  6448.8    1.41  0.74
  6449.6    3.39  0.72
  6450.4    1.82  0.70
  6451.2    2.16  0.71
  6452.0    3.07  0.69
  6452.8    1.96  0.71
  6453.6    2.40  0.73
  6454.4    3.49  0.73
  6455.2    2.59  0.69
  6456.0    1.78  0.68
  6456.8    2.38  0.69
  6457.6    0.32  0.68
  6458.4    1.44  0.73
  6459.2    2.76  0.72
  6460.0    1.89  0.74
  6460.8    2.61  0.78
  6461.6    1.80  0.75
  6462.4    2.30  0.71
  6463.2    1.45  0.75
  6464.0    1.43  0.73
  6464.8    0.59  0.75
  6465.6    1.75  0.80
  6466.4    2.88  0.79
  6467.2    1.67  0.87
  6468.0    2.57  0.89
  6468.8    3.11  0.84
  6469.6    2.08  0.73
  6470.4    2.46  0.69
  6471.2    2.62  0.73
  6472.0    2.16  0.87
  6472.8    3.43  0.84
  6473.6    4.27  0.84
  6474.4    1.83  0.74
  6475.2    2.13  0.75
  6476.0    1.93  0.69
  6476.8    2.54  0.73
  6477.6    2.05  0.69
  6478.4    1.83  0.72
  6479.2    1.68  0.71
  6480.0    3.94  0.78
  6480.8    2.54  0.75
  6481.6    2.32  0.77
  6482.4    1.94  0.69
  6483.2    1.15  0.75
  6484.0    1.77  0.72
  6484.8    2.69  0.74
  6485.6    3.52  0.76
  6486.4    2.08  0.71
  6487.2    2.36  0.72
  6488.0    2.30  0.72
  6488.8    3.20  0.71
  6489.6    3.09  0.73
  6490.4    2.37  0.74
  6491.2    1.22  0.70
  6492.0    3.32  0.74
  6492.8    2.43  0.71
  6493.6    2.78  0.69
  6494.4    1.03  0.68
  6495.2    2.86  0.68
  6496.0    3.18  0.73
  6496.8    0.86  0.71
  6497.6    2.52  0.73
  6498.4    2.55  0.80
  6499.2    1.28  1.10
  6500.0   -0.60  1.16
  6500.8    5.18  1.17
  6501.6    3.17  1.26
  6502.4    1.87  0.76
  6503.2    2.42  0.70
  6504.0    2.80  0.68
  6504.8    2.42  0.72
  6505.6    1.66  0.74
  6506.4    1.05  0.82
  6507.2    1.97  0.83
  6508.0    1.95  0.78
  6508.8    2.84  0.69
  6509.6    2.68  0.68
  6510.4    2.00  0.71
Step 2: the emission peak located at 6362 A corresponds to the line Hbeta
